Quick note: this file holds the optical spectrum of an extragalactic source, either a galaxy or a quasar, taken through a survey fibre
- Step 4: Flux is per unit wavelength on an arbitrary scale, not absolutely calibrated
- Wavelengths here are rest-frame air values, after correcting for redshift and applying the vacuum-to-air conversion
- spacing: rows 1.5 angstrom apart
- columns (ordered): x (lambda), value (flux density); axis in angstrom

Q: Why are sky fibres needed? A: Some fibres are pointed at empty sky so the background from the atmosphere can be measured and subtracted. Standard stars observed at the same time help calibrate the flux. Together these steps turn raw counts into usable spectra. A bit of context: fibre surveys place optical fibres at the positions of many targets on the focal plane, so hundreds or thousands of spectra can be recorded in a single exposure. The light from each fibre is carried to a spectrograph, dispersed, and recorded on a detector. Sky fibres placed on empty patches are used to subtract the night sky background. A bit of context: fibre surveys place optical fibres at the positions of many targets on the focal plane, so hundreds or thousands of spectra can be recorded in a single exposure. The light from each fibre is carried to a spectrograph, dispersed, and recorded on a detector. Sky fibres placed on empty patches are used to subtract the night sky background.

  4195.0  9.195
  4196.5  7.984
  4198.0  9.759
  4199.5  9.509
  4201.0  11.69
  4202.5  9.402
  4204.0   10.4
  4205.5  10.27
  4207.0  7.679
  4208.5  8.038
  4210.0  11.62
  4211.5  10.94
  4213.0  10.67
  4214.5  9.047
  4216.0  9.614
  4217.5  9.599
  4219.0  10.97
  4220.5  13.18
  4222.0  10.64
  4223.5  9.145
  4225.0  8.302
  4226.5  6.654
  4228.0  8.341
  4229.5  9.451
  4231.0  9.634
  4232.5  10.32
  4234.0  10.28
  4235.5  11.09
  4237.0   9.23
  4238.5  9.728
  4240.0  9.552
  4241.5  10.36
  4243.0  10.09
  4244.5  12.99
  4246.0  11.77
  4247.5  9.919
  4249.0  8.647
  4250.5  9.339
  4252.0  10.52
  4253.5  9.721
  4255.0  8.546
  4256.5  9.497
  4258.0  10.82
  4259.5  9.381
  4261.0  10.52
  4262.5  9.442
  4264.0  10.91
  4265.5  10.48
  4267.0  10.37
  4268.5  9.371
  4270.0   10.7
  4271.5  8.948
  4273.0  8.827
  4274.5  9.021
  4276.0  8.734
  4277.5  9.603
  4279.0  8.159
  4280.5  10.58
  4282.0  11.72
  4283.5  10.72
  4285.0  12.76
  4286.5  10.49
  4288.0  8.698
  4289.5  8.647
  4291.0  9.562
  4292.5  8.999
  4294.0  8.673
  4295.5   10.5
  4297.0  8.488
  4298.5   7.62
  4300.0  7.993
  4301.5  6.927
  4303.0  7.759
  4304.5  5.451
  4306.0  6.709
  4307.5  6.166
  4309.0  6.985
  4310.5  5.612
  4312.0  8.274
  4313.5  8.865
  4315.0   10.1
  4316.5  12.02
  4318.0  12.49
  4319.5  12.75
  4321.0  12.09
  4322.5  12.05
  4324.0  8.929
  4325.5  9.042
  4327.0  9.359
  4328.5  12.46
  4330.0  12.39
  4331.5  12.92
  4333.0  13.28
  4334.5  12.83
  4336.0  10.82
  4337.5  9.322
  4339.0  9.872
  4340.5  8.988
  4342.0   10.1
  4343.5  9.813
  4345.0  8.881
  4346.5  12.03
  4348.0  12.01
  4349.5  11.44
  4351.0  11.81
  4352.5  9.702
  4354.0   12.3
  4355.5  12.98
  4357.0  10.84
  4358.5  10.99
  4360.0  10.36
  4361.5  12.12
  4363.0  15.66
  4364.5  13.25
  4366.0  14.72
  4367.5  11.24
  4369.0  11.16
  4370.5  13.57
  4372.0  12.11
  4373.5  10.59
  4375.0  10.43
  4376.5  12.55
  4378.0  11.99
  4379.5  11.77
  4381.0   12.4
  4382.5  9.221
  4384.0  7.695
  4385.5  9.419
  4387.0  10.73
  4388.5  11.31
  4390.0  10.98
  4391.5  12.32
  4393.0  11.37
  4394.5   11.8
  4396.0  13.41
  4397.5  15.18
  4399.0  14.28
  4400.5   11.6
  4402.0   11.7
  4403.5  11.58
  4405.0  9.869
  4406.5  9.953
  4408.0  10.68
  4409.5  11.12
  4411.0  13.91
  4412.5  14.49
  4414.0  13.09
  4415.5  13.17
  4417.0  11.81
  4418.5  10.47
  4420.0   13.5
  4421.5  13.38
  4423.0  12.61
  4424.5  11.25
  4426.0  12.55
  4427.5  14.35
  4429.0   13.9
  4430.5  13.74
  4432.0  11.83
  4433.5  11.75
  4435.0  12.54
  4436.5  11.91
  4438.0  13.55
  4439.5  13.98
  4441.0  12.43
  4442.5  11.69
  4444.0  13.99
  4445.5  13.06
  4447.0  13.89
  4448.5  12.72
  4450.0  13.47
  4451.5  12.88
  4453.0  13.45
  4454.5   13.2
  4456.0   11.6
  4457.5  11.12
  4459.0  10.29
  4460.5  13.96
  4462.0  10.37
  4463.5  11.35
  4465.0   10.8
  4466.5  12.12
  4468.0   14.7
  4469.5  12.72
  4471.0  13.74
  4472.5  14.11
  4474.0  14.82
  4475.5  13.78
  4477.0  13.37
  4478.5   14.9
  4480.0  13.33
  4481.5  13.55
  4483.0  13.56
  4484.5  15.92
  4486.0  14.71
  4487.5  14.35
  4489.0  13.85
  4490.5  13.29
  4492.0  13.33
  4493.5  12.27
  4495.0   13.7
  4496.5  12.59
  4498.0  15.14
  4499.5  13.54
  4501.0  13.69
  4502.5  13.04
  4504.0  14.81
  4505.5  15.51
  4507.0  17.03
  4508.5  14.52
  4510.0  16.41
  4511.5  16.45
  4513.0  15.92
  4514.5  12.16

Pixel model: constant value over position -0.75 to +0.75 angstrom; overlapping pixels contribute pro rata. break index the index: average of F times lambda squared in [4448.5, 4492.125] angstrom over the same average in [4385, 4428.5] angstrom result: 1.12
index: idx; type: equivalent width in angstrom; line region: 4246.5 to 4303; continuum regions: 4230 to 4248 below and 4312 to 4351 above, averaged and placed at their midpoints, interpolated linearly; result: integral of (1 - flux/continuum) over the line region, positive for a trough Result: 5.7 angstrom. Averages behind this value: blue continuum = 10.4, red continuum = 11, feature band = 9.55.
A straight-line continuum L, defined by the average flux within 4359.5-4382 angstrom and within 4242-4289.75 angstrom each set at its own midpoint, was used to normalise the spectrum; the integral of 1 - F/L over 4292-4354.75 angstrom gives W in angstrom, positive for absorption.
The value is 7.8 angstrom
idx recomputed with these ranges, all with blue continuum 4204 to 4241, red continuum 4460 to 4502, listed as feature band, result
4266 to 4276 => 0.9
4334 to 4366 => 0.8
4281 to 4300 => 1.9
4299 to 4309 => 3.7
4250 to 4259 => 0.4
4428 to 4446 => 0.0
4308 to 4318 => 2.0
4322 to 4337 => -0.1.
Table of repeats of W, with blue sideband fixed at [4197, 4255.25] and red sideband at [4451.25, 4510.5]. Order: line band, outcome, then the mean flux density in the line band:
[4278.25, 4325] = 7.39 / 9.25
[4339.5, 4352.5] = 1.18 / 10.6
